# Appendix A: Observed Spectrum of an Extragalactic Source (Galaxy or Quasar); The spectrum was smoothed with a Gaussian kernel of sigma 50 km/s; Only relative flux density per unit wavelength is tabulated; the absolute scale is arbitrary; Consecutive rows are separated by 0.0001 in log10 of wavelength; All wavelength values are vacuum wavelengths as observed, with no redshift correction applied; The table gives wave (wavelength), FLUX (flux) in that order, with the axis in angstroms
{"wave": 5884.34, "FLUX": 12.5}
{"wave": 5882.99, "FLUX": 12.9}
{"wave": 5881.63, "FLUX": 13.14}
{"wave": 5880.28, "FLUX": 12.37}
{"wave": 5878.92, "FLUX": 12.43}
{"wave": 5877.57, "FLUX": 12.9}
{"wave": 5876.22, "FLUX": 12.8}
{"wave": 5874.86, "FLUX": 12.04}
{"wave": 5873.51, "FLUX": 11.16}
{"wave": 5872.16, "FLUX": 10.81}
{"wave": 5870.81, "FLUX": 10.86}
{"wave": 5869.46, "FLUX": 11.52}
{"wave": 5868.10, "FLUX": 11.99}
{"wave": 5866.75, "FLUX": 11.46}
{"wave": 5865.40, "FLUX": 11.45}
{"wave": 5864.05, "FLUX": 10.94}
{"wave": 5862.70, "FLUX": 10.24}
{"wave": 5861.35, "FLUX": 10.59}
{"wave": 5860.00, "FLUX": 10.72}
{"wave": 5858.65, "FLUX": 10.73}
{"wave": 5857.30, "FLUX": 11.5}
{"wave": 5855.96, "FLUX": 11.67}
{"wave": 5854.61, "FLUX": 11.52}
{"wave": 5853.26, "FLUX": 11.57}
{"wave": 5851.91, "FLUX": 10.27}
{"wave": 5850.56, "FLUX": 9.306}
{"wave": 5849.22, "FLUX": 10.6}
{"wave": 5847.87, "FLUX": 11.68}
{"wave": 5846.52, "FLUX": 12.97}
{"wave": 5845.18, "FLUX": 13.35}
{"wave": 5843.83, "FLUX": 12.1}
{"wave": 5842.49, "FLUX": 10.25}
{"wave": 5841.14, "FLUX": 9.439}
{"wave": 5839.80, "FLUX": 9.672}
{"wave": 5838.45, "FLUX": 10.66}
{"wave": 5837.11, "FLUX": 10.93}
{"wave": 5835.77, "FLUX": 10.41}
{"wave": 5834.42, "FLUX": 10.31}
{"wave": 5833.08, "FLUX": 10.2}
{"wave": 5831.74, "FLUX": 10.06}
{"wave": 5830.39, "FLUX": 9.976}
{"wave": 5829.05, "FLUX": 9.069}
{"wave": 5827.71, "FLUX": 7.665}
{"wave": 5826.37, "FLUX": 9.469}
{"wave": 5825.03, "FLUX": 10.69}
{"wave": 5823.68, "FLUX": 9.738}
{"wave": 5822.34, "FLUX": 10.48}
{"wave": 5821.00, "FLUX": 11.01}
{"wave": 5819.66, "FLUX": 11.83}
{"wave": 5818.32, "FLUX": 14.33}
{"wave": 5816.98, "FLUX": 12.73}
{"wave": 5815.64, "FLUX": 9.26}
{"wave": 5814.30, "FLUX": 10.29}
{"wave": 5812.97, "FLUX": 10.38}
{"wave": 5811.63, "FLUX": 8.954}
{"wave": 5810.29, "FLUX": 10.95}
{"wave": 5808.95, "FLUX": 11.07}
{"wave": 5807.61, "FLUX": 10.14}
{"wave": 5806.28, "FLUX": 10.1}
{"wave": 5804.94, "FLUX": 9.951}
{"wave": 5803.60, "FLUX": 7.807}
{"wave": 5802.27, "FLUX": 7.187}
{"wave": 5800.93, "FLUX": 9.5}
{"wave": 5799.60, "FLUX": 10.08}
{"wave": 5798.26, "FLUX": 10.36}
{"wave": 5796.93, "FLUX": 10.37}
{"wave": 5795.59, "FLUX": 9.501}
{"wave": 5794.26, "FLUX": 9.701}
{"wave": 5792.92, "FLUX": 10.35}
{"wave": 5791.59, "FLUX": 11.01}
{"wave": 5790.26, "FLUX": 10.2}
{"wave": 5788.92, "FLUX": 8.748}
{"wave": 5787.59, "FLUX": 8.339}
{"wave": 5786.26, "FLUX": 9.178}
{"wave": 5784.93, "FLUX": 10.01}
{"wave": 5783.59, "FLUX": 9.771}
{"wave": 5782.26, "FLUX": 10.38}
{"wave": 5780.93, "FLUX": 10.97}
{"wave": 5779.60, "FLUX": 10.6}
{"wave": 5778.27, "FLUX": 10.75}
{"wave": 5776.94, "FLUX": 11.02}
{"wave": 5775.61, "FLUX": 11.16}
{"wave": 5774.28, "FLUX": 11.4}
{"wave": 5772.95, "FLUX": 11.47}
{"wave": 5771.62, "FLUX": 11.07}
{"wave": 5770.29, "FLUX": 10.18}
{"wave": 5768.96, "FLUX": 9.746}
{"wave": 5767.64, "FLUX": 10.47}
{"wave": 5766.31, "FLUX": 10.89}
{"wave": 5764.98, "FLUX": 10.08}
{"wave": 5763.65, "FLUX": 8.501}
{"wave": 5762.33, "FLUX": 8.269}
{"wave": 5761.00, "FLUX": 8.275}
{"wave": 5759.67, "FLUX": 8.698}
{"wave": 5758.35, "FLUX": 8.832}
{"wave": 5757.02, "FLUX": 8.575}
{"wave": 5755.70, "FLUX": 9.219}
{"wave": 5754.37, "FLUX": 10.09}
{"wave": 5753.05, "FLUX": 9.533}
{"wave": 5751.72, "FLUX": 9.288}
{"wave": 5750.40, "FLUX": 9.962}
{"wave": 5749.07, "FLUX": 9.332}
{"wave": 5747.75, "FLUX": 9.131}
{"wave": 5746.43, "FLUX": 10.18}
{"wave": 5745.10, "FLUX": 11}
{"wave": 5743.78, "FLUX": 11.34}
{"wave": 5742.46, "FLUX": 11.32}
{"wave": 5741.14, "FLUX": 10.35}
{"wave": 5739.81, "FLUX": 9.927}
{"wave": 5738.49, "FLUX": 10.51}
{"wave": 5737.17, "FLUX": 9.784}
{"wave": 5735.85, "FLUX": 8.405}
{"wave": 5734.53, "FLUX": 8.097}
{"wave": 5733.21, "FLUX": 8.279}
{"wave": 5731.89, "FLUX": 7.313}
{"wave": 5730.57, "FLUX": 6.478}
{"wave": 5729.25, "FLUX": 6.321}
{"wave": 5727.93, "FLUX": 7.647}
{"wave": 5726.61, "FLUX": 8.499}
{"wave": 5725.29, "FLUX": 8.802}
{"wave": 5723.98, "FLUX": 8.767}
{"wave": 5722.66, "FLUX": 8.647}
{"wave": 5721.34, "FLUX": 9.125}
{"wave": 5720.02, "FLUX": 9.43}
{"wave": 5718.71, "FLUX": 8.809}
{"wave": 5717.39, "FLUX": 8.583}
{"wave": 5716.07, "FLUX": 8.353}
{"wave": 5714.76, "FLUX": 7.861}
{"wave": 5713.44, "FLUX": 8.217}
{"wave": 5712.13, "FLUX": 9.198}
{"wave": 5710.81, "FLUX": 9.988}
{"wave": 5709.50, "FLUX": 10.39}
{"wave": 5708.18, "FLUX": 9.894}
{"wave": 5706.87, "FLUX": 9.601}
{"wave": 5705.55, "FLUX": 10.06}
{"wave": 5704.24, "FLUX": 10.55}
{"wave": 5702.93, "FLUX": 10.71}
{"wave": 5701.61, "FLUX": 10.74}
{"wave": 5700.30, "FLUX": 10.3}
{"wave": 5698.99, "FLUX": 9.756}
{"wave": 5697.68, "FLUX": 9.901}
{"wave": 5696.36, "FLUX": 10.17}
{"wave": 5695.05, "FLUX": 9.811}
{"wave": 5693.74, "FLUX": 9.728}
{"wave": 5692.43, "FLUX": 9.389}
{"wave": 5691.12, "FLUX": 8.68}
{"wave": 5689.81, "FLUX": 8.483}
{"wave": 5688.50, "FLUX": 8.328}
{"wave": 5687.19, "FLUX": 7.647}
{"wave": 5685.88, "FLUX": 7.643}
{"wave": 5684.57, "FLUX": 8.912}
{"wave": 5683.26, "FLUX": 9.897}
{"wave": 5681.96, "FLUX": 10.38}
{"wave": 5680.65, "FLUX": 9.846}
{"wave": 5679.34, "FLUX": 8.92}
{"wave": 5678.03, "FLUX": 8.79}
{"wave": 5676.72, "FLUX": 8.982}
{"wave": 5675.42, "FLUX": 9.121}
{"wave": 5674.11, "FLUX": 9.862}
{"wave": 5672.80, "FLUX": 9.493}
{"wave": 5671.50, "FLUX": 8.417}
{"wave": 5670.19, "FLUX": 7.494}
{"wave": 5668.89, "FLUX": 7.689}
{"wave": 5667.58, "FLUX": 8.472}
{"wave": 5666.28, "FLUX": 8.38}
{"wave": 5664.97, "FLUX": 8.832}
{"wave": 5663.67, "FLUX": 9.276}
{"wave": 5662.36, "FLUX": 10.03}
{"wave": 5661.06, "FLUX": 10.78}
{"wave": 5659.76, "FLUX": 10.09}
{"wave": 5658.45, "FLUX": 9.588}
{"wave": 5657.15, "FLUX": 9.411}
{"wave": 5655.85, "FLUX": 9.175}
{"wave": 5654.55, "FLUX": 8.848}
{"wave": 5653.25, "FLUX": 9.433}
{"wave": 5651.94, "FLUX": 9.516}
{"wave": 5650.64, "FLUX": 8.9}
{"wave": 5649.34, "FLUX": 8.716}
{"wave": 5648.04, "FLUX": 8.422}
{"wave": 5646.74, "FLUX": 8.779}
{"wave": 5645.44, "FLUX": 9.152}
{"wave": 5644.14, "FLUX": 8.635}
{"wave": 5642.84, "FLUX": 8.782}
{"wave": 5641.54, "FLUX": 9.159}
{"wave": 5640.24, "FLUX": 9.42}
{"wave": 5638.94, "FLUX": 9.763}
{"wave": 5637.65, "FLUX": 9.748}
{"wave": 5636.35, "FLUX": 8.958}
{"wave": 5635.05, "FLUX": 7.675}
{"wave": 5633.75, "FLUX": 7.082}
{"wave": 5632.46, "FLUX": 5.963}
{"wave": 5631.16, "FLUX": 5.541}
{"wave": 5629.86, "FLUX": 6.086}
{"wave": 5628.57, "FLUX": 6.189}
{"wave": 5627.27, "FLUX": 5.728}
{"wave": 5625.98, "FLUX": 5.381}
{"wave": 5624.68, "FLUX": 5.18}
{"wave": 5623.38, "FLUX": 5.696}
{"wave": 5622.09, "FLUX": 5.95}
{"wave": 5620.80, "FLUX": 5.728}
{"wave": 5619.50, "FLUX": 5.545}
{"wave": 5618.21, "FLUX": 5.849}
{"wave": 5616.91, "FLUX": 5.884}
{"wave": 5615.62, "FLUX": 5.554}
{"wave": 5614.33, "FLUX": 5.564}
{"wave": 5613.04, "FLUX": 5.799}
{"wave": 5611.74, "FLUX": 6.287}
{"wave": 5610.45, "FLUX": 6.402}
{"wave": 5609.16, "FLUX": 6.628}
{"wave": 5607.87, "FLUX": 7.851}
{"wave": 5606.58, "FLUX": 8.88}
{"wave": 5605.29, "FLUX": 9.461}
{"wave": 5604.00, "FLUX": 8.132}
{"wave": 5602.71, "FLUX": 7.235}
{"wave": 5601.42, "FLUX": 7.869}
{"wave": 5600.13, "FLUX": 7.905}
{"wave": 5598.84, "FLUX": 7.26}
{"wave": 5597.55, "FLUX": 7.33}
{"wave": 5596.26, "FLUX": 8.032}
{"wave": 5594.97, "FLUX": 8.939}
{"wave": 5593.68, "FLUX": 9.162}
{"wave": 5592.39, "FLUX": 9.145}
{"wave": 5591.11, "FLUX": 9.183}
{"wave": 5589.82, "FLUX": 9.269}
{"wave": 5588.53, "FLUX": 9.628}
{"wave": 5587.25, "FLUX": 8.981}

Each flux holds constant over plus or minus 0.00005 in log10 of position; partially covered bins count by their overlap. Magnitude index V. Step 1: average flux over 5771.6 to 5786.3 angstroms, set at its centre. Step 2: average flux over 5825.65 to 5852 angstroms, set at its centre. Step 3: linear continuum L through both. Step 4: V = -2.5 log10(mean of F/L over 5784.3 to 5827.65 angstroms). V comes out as 0.05 mag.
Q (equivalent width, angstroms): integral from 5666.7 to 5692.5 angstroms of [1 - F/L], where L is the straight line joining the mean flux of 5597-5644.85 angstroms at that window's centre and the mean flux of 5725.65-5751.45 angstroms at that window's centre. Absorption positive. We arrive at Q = -2.2 angstroms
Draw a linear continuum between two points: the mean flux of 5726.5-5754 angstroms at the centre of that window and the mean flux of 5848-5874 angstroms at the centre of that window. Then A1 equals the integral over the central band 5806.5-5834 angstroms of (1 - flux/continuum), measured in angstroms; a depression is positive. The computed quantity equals -0.04 angstroms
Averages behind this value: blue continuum 9.2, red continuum 11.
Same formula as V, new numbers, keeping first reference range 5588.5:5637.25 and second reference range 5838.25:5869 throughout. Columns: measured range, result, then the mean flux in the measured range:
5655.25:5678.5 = -0.14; 9.11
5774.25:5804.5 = 0.01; 9.9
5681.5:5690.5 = -0.06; 8.73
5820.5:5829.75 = 0.10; 9.71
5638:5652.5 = -0.19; 9.04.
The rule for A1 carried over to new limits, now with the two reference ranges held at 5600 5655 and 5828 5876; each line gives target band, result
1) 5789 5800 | -0.1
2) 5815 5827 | -0.7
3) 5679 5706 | -3.5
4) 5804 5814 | 0.1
